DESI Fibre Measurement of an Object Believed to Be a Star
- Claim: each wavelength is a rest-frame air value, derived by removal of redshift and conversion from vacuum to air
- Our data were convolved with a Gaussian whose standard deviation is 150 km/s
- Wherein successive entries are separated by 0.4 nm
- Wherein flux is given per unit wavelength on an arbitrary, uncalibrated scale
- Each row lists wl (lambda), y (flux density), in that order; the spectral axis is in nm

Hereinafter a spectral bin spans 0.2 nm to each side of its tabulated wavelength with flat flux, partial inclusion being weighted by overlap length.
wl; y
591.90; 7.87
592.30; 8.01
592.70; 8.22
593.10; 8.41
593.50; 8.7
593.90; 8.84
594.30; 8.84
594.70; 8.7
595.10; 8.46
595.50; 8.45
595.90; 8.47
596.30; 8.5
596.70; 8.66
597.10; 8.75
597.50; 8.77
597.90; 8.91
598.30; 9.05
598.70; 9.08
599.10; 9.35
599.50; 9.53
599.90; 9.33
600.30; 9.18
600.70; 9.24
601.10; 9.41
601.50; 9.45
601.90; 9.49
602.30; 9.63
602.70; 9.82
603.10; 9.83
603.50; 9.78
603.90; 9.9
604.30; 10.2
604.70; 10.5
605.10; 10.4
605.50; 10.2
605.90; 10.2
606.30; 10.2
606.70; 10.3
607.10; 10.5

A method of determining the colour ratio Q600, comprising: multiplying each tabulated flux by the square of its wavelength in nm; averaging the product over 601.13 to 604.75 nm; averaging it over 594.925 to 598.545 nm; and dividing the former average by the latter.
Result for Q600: 1.15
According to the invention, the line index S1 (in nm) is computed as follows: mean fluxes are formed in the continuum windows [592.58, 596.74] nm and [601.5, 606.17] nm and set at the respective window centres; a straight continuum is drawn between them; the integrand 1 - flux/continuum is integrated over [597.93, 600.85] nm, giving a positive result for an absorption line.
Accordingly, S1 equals 0.020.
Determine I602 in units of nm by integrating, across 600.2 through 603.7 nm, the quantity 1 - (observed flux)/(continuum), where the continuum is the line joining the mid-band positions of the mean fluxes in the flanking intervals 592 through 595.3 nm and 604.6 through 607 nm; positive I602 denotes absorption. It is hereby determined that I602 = 0.07 nm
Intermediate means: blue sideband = 8.5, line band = 9.55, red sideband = 10.3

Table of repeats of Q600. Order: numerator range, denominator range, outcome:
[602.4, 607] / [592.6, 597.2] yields 1.22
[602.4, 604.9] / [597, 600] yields 1.12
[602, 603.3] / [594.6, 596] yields 1.17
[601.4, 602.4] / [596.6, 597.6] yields 1.11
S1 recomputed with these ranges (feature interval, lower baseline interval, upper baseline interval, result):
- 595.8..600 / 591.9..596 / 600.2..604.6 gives 0.04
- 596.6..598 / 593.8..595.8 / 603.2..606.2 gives 0.04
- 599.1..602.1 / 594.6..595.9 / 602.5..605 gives 0.03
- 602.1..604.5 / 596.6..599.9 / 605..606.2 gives 0.00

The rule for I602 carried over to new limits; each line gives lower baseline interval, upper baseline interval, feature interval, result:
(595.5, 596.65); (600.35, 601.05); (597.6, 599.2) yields -0.032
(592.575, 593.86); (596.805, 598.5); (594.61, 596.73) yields 0.043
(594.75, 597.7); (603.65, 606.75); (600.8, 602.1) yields 0.014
